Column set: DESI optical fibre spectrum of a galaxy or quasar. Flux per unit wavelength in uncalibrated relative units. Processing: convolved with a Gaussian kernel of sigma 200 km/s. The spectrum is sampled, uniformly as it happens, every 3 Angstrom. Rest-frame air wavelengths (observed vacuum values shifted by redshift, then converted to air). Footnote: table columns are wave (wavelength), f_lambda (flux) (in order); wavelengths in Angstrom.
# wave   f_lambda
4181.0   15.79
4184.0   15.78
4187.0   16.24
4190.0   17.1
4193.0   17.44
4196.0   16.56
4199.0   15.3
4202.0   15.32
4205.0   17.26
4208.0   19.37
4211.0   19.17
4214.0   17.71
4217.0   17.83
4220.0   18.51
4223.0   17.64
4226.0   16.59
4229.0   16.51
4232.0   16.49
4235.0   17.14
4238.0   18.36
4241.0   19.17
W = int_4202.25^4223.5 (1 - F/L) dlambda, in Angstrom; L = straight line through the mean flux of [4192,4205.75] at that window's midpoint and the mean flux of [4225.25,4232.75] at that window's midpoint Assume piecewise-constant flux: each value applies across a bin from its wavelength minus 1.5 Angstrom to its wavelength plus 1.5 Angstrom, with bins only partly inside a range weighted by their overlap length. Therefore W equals -2.16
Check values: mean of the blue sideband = 16.3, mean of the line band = 18.1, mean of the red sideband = 16.5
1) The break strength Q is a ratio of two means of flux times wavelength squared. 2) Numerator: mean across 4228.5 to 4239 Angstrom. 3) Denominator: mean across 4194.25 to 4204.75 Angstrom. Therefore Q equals 1.09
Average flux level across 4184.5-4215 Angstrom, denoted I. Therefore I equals 17.1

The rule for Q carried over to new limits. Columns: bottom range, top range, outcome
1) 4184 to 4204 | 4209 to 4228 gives 1.11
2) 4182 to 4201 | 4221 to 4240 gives 1.07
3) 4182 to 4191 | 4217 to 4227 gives 1.10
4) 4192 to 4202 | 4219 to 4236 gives 1.07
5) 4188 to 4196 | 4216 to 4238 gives 1.03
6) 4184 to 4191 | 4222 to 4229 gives 1.05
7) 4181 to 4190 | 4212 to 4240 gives 1.10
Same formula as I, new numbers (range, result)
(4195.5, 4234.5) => 17.3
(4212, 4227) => 17.7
